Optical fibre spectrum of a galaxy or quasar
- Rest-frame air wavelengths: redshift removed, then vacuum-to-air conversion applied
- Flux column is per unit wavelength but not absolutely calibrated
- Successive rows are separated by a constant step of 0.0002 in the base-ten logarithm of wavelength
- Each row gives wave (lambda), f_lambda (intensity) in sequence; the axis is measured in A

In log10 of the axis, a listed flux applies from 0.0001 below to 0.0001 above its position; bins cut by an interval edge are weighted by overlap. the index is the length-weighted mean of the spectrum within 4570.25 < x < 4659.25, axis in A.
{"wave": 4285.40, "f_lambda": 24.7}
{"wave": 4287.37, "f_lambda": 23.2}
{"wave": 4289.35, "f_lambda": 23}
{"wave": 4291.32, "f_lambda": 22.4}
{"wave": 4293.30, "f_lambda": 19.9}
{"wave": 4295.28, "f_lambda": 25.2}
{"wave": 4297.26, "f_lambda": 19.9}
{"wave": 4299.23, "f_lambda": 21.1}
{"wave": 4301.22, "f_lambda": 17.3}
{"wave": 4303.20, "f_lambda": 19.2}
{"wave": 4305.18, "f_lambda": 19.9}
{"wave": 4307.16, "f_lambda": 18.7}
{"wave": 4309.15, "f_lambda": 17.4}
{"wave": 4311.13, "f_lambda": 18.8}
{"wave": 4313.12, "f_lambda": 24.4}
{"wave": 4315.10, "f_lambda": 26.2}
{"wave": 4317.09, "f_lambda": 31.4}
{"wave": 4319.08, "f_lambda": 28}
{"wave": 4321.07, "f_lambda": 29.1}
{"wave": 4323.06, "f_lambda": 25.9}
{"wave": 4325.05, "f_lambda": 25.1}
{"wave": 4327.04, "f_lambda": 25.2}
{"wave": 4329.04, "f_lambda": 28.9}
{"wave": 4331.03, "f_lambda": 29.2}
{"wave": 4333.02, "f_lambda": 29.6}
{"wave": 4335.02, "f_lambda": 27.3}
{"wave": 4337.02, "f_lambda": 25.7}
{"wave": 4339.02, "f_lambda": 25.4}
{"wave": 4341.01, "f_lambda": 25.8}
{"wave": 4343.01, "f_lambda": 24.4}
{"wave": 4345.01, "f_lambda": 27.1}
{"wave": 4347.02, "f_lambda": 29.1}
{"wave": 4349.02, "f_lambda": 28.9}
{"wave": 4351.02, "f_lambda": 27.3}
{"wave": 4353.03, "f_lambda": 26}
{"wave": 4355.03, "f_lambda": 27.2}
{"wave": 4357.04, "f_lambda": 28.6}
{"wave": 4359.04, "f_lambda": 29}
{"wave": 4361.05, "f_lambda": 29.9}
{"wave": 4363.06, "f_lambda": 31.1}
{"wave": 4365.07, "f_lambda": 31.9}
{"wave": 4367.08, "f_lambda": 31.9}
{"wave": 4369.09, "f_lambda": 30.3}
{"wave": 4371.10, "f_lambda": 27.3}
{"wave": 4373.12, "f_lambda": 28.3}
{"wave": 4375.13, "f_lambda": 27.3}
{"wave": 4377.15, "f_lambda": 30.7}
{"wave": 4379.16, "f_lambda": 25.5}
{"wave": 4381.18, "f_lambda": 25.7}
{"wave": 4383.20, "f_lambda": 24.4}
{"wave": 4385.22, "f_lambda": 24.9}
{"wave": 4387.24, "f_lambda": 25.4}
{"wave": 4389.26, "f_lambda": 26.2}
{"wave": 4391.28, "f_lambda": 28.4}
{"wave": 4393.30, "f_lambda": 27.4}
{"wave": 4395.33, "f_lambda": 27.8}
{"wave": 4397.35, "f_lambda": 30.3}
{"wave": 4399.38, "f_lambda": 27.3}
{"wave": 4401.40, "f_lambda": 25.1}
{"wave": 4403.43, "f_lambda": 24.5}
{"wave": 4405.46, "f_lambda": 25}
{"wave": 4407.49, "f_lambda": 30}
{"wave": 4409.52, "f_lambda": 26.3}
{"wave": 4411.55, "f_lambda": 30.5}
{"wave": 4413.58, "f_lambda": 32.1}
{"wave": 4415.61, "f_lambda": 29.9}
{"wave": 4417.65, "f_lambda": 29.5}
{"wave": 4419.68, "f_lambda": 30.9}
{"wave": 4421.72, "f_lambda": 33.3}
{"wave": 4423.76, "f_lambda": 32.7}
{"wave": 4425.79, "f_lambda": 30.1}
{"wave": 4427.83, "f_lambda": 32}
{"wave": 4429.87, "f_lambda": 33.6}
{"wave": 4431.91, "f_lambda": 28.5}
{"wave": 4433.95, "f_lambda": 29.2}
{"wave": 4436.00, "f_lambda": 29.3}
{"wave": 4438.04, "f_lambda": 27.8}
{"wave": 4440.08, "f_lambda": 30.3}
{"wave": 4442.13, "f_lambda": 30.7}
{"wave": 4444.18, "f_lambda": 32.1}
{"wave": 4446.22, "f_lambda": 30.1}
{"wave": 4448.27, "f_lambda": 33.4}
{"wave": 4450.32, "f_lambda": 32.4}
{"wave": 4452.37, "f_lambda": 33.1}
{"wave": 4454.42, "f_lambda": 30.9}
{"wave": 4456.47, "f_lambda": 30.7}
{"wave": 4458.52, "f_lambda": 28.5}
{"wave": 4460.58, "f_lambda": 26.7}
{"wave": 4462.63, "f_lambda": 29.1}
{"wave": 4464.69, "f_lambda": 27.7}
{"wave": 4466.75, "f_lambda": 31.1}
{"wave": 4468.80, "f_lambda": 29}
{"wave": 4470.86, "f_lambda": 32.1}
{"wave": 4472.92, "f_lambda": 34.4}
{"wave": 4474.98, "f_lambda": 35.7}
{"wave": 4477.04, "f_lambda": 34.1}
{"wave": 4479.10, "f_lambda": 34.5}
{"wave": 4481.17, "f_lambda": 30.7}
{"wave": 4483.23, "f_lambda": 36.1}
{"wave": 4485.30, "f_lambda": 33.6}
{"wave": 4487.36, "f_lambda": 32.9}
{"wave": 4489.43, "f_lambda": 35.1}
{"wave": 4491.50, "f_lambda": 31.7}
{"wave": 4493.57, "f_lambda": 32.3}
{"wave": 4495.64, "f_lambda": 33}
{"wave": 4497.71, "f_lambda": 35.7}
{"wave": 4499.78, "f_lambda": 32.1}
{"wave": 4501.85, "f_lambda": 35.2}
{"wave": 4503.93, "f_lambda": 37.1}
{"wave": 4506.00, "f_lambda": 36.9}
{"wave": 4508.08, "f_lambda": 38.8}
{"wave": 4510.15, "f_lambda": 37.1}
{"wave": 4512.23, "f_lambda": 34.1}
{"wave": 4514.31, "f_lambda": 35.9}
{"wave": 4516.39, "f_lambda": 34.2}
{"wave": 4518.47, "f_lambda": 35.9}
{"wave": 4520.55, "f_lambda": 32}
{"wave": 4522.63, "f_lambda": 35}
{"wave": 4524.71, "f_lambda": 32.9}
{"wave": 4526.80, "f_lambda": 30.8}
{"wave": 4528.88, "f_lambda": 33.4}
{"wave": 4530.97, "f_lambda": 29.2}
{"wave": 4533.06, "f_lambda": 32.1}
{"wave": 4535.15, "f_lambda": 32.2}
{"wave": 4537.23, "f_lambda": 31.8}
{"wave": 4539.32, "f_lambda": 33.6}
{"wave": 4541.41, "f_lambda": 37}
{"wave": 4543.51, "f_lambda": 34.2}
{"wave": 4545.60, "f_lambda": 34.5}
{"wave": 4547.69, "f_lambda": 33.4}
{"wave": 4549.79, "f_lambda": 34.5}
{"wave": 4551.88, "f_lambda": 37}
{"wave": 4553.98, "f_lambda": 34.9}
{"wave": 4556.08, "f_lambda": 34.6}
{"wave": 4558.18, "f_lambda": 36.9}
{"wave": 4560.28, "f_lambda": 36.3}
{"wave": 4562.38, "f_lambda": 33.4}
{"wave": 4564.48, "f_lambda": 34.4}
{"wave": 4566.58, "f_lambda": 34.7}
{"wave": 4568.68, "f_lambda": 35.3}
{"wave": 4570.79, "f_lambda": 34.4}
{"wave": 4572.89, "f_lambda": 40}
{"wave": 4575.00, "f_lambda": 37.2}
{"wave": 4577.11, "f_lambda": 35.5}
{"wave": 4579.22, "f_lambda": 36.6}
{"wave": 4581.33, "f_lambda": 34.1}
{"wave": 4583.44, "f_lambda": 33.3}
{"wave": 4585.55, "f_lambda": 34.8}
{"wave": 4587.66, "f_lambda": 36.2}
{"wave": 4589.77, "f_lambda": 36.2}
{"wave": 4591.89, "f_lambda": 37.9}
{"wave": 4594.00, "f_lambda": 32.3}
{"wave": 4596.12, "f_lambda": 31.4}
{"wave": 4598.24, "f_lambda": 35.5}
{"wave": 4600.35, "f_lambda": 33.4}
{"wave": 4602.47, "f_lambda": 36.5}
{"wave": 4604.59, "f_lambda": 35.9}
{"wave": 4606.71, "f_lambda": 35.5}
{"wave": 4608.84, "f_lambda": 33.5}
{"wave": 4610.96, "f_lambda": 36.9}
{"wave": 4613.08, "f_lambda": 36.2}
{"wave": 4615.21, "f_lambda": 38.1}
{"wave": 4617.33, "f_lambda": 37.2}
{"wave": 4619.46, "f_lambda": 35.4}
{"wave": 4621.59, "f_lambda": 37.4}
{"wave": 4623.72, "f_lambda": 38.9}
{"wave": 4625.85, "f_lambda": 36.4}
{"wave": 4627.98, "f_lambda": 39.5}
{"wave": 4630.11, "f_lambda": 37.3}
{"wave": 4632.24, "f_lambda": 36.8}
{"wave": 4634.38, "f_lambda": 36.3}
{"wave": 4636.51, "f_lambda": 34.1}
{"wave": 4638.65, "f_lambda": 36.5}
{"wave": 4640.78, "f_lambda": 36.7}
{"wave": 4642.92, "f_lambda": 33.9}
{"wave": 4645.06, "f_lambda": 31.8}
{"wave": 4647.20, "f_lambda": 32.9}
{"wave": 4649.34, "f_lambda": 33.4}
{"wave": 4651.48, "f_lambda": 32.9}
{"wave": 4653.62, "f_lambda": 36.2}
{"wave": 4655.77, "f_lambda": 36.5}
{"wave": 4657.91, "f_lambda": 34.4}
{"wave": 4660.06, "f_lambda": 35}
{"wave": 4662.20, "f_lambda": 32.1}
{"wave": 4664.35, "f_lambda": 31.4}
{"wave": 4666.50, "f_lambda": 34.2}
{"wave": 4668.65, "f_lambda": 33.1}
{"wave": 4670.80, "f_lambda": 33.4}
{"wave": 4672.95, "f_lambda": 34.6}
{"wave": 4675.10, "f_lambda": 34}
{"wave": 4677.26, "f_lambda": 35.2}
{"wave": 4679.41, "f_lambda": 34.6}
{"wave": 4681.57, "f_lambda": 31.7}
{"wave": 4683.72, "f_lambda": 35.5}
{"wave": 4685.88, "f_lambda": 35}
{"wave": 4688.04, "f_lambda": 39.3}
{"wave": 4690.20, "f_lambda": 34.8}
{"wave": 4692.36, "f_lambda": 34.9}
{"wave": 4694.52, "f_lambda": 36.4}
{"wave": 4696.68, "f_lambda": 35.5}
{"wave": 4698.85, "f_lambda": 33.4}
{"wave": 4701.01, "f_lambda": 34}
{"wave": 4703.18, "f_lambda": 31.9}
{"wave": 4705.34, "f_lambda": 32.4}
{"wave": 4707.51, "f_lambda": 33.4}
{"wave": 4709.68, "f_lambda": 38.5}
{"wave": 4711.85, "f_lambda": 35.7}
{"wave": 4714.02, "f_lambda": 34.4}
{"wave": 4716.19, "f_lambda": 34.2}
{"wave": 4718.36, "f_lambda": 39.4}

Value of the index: 35.6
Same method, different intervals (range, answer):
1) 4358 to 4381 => 29.3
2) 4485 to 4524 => 34.7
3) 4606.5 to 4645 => 36.4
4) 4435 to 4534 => 32.7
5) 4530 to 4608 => 34.8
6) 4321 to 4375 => 28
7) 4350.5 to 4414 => 27.9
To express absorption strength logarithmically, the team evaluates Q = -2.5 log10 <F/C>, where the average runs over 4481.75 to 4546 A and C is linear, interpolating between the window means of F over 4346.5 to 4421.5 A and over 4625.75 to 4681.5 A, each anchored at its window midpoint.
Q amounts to -0.09 mag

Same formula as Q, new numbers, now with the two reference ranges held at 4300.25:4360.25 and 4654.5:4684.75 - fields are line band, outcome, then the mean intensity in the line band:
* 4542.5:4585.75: -0.13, 35.2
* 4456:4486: -0.09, 31.6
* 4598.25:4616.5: -0.11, 35.8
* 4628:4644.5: -0.09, 36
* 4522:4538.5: -0.06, 32.1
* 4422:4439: -0.09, 30.5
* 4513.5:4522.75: -0.14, 34.5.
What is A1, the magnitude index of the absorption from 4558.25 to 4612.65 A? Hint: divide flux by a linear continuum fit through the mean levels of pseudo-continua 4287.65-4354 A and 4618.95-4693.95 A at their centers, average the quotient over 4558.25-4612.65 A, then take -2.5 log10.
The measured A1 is -0.08 mag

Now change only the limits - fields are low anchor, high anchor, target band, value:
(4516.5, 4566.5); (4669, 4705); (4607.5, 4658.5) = -0.046 mag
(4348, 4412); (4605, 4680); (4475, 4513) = -0.116 mag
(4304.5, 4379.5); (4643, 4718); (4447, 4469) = -0.028 mag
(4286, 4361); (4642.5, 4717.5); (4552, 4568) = -0.130 mag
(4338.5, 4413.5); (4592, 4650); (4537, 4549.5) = -0.037 mag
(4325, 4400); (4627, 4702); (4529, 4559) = -0.065 mag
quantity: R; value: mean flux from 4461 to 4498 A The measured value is 32.6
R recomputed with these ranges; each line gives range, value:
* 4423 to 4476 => 30.8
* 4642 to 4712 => 34.3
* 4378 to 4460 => 29.1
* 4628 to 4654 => 35.1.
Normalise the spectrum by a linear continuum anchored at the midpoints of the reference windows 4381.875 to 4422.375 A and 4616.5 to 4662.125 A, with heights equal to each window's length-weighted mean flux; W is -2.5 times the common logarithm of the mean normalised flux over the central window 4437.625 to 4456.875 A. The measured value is -0.07 mag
